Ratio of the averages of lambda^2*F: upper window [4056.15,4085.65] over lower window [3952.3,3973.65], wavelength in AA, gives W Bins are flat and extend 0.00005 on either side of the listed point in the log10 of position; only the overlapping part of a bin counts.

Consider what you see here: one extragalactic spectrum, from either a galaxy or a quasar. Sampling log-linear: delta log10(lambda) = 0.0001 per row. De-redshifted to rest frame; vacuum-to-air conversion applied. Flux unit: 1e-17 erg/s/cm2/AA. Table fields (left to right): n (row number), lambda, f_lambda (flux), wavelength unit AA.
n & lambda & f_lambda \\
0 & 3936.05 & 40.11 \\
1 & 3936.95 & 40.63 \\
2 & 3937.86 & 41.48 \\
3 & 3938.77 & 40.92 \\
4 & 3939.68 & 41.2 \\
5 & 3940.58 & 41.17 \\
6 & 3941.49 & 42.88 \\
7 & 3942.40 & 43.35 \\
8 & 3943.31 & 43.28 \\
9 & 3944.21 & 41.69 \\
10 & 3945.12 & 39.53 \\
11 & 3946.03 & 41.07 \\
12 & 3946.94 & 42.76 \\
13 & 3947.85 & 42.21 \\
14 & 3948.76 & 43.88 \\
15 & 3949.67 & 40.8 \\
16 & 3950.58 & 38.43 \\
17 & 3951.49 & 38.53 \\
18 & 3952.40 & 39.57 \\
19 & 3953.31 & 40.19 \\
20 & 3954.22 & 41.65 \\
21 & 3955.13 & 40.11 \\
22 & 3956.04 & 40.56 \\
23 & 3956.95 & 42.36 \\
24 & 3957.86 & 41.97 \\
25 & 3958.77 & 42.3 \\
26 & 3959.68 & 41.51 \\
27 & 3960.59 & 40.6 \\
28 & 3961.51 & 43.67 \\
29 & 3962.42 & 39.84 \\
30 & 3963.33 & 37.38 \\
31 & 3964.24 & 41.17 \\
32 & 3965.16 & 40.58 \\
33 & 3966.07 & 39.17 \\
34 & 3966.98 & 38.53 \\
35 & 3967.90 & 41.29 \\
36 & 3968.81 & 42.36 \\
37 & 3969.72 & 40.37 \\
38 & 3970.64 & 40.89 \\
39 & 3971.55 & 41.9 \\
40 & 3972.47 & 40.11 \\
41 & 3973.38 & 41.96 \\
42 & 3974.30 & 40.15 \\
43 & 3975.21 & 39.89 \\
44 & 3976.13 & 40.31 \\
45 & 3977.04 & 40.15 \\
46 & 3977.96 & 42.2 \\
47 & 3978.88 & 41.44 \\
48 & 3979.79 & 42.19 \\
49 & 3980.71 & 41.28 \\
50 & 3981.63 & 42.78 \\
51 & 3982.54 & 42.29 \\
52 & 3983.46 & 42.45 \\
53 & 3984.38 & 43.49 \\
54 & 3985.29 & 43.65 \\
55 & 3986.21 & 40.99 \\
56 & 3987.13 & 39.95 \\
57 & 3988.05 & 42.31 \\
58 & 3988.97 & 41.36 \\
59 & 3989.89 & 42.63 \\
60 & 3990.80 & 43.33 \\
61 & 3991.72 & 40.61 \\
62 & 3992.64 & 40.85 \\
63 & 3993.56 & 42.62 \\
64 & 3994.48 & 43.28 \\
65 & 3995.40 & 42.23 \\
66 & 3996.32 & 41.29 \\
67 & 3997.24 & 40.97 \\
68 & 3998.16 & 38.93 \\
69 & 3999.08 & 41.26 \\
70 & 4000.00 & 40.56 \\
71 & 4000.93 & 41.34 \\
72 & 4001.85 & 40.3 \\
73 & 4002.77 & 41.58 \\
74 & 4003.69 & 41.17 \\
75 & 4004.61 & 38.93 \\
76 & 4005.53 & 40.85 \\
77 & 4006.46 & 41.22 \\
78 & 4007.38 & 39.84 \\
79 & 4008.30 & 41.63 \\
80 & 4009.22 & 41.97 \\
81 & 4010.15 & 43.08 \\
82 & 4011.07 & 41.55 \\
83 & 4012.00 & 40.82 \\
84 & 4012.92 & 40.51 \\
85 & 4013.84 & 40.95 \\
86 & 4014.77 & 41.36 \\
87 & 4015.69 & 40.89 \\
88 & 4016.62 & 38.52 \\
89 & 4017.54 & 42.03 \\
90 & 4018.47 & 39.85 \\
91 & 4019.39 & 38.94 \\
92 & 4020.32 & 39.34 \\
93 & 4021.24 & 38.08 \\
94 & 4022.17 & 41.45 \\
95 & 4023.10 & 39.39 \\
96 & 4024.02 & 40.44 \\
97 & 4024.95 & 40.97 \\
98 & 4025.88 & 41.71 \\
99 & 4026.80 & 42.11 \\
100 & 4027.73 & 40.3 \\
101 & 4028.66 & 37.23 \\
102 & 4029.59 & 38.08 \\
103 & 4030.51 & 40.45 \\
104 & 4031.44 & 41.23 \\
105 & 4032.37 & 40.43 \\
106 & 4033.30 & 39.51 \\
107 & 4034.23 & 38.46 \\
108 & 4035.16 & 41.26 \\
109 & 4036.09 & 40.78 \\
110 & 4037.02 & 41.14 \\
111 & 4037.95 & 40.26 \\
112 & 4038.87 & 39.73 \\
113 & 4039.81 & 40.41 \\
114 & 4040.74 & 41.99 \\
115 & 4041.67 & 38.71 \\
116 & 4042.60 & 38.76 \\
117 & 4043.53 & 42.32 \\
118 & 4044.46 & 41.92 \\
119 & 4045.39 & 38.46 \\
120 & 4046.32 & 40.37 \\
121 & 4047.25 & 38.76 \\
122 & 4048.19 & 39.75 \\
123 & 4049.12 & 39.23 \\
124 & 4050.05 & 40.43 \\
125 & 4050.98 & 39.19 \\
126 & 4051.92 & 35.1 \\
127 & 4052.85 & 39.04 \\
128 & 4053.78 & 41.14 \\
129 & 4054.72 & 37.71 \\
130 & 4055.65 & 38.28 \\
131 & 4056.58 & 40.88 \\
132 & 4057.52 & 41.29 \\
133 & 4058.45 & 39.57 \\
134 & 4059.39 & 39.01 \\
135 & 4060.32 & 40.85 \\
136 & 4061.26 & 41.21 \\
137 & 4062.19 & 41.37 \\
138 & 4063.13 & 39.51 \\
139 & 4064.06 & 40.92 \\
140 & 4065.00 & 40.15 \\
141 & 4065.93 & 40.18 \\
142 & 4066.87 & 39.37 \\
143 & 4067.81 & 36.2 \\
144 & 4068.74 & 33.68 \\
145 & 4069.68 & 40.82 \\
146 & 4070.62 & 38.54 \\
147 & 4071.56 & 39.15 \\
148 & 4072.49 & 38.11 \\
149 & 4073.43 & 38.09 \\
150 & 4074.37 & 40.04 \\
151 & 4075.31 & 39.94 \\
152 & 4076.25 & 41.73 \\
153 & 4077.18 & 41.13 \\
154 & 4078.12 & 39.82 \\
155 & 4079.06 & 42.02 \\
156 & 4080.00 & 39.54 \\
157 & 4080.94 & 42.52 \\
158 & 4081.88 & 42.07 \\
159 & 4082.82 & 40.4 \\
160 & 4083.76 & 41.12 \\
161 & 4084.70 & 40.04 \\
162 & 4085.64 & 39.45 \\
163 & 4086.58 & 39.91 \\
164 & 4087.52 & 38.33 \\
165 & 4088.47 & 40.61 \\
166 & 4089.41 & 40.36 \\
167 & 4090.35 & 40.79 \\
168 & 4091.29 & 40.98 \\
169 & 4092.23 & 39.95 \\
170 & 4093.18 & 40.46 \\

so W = 1.0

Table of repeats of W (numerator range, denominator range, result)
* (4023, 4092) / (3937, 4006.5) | 1.01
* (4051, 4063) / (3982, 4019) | 0.98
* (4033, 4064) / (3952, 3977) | 1.02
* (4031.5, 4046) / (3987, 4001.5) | 0.99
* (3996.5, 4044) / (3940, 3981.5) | 1.02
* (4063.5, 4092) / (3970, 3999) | 1.01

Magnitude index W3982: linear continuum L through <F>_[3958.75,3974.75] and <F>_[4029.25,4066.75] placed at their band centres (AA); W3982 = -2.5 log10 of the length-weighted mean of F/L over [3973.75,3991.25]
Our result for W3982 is -0.031 mag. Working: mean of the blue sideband 40.7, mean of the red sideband 40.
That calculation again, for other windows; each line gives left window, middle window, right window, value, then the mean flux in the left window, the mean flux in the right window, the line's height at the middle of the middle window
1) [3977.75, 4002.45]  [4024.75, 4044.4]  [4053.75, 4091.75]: 0.01 mag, 41.7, 39.9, 40.7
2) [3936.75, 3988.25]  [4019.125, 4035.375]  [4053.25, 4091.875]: 0.01 mag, 41.2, 39.9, 40.5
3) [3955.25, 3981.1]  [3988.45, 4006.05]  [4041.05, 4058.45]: -0.02 mag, 40.9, 39.6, 40.4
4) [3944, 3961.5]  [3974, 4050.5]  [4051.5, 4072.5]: -0.02 mag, 41.1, 39.3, 40.1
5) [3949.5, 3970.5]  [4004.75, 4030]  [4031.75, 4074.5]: -0.01 mag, 40.6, 39.6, 40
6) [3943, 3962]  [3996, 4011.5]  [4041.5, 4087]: -0.01 mag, 41.3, 39.8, 40.6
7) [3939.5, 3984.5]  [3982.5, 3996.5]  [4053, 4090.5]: -0.03 mag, 41.2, 39.9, 40.8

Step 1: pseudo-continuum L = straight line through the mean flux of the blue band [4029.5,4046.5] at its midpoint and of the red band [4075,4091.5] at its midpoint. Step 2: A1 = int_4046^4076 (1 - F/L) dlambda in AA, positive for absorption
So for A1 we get 0.8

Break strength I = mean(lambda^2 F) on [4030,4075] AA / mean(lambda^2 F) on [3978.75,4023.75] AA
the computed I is 0.99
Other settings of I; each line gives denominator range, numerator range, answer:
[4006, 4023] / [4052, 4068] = 1.00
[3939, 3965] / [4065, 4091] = 1.03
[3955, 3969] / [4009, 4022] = 1.02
